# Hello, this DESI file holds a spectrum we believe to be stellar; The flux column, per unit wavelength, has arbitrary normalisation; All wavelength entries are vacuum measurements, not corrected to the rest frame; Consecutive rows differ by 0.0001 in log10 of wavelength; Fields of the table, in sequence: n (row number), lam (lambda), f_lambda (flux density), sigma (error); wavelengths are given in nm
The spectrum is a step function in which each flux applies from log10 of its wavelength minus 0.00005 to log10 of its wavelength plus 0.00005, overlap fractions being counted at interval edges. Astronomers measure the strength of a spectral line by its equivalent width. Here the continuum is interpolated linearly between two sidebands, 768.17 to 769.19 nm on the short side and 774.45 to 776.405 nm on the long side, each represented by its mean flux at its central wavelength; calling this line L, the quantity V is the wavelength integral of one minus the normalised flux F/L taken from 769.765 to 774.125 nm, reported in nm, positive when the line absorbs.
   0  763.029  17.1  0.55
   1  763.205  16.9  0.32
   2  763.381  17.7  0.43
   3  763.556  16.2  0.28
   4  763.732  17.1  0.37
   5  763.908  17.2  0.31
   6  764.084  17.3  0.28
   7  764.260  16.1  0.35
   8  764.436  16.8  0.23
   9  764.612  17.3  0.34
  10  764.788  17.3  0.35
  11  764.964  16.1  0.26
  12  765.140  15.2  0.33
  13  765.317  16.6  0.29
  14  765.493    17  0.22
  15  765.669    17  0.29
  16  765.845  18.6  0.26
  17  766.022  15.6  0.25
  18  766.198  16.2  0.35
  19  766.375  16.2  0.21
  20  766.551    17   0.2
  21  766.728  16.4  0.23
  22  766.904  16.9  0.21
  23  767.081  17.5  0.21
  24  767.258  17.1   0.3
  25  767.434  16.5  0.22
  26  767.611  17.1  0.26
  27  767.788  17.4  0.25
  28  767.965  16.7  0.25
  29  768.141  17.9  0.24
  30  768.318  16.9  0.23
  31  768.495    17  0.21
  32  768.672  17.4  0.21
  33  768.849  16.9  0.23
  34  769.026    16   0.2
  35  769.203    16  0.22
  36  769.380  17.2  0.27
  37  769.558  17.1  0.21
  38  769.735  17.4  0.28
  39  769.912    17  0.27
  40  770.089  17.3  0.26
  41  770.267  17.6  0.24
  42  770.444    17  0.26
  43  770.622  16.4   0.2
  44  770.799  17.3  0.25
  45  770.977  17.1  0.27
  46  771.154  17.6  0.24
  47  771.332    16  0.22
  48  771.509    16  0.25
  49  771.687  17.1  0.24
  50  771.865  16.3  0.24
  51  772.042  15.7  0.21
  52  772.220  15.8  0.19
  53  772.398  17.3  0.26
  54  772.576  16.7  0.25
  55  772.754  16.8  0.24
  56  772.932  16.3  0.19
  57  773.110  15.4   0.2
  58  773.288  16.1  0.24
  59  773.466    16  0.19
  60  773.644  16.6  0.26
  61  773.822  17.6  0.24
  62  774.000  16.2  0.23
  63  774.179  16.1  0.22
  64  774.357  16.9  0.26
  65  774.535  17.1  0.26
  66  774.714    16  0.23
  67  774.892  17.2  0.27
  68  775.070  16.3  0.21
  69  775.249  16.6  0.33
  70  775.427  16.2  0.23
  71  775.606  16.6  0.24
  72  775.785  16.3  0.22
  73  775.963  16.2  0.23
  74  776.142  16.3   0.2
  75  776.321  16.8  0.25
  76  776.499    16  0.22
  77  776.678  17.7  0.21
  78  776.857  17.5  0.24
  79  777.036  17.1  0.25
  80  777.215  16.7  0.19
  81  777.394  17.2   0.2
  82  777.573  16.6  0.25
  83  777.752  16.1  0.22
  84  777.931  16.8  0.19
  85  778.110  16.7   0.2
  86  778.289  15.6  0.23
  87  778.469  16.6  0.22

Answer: 0.01 nm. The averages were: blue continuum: 16.8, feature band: 16.6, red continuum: 16.5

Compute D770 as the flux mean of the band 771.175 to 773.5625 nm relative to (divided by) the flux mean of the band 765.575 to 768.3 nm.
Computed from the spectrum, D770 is 0.96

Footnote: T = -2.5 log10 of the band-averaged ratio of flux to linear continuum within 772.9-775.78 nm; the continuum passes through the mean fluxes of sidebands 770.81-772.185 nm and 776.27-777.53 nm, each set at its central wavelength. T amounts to 0.02 mag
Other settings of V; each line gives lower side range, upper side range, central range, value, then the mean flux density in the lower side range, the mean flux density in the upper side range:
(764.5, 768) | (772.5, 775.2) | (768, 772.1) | -0.06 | 16.8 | 16.5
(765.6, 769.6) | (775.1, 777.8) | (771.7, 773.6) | 0.05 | 16.9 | 16.7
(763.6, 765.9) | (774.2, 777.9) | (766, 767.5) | 0.02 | 16.9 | 16.7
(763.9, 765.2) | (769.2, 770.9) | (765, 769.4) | 0.02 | 16.7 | 17.1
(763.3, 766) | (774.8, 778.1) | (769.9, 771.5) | -0.02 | 16.9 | 16.7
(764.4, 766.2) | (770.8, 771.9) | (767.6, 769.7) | -0.03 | 16.7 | 16.7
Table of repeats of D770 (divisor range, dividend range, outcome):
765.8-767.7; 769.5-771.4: 1.02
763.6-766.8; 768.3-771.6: 1.01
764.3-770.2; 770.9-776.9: 0.98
